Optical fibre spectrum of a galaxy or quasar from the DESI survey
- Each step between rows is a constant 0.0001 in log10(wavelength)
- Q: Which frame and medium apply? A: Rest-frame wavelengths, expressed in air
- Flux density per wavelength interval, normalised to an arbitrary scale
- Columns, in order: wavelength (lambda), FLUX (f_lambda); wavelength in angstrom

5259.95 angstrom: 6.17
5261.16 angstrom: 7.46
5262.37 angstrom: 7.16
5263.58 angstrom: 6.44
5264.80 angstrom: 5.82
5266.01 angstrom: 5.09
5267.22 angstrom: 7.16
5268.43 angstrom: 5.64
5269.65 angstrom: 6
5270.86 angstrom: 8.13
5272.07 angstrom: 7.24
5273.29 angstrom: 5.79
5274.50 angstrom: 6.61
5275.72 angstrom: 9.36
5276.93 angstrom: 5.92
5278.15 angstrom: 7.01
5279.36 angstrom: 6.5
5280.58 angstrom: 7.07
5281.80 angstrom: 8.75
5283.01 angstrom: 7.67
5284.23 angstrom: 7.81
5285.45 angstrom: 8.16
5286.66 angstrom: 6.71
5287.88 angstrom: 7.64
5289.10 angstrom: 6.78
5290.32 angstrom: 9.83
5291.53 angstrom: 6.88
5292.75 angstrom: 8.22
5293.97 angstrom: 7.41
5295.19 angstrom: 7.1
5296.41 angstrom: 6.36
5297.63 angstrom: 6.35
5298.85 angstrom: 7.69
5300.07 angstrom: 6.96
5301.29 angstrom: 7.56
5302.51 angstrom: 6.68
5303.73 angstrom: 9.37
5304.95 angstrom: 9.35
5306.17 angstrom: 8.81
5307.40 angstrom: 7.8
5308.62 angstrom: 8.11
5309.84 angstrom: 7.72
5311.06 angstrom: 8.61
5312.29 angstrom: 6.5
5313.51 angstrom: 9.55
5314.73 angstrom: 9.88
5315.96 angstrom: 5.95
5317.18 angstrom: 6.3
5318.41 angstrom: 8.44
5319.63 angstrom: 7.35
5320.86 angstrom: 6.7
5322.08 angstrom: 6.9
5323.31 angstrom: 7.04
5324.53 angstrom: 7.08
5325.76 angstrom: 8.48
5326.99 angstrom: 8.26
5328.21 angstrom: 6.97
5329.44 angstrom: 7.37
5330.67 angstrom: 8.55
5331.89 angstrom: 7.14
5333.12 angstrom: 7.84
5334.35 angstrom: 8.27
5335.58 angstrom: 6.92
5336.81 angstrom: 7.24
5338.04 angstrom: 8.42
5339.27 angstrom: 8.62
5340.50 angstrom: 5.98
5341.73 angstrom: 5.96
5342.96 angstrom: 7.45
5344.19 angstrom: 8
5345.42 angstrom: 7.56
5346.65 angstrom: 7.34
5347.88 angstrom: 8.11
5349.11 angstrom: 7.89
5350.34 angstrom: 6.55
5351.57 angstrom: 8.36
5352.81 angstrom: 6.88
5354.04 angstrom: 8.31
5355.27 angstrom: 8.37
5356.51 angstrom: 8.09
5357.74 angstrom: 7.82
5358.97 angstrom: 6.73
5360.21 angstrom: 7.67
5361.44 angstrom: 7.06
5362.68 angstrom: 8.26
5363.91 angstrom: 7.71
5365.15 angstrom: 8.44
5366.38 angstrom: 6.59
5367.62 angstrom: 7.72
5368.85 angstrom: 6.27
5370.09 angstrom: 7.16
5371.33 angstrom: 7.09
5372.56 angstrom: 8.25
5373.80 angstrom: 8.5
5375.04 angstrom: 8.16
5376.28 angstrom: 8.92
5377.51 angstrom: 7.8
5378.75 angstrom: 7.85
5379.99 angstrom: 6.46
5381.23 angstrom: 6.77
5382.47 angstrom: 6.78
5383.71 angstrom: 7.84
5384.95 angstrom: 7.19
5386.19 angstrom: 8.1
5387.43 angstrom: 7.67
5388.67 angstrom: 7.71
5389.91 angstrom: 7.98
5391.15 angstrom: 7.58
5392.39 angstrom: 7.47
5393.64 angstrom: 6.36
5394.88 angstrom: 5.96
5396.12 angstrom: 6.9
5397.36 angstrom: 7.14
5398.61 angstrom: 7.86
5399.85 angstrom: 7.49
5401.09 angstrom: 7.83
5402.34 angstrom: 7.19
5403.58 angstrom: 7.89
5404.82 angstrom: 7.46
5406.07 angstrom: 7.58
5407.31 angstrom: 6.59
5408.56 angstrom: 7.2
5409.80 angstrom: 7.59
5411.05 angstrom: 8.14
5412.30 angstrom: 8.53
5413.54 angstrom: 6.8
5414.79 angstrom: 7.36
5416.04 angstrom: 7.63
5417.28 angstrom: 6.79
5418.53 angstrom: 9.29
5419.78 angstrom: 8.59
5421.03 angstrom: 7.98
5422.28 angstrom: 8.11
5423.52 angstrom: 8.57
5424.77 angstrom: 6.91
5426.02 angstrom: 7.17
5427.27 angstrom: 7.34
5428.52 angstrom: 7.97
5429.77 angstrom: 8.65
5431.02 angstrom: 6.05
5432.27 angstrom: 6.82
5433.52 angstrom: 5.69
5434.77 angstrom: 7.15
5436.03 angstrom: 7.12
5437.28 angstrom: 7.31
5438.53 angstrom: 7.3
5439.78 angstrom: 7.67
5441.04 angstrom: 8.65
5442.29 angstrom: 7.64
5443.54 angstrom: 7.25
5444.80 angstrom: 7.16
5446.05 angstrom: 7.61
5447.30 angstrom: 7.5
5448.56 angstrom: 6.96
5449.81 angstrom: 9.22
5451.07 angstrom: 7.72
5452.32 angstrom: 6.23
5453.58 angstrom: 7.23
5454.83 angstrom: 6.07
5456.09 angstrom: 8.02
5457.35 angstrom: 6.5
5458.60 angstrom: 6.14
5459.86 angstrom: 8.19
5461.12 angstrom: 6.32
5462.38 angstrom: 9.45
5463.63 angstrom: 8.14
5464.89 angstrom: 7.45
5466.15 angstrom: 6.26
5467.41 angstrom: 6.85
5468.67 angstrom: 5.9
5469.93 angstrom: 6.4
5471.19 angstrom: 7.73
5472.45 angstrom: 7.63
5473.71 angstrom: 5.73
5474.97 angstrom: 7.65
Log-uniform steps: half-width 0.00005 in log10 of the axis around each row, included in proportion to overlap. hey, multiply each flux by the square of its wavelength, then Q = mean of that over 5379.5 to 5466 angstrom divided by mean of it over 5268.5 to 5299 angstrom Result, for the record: 1.07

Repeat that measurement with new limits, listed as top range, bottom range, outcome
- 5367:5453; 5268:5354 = 1.03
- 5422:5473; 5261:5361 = 1.03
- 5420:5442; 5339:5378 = 1.01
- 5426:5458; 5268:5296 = 1.06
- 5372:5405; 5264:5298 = 1.10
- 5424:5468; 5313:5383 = 1.00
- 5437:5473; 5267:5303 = 1.08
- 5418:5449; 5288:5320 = 1.02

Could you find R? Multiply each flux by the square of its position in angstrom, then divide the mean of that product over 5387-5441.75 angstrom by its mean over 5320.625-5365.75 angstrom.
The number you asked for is 1.01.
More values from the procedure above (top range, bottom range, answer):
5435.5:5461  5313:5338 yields 1.01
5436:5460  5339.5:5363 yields 1.02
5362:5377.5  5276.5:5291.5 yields 1.07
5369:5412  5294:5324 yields 1.01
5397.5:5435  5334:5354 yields 1.03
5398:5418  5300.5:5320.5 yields 0.98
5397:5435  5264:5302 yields 1.11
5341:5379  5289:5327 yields 1.01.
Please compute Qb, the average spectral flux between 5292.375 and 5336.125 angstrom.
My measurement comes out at 7.65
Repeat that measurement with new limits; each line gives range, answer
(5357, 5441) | 7.49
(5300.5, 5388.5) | 7.65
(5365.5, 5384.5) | 7.49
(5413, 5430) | 7.78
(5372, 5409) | 7.48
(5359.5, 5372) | 7.4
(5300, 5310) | 8.11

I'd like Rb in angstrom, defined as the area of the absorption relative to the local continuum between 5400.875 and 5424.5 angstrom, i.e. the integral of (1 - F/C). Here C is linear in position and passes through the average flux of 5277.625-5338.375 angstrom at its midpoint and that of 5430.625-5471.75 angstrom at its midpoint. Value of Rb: -1.3 angstrom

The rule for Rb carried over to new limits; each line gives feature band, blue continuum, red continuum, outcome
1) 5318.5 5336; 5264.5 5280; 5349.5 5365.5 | -0.47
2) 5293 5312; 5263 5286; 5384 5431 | -1.69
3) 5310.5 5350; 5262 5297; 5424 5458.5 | -2.26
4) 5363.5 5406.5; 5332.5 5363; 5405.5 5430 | 1.03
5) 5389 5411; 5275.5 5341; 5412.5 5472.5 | 0.41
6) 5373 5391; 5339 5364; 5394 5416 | -0.60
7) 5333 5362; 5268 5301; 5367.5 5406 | -0.68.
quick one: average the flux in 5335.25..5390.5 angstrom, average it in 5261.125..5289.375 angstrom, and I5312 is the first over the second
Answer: 1.08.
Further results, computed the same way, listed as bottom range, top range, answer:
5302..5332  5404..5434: 0.97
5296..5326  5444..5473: 0.95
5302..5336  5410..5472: 0.95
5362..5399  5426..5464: 0.98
